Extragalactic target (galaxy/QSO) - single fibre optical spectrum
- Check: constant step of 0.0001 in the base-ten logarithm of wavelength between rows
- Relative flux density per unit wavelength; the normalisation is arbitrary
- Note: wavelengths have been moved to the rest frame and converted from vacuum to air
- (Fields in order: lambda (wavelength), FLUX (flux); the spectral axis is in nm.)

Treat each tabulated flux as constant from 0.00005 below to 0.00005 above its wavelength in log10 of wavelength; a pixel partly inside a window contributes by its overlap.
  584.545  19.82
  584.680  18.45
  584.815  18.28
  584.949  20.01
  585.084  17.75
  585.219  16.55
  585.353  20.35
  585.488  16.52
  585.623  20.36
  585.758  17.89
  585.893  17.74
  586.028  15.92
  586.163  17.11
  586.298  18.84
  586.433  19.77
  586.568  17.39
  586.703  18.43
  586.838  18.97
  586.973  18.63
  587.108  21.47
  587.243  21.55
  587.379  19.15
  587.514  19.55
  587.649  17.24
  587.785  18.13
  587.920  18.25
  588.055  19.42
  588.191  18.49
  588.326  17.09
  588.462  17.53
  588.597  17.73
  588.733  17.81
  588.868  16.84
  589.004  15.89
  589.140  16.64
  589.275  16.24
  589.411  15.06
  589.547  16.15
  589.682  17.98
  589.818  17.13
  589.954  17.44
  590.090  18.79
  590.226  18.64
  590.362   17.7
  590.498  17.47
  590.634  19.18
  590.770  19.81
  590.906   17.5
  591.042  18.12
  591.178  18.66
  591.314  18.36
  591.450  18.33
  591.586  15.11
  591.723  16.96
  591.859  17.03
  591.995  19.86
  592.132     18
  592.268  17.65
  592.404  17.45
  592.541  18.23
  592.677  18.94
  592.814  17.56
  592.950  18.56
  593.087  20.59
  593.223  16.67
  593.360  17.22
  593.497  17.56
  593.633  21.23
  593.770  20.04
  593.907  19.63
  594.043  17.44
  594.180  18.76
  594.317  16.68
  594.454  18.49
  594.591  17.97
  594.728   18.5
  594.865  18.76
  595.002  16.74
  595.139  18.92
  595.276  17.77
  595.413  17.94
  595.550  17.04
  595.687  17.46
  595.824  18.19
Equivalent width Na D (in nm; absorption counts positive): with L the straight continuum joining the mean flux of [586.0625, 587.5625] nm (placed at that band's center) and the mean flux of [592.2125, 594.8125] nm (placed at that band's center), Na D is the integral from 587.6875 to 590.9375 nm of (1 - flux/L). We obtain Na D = 0.209 nm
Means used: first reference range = 19.1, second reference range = 18.4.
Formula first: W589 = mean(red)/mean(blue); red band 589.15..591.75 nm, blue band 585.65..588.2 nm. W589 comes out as 0.9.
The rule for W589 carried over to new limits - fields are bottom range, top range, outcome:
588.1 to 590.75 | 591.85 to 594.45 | 1.06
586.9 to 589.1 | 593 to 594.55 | 1.01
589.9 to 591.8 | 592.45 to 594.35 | 1.03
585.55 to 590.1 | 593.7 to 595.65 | 1.01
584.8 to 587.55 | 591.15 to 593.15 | 0.97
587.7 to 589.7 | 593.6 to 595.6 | 1.06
